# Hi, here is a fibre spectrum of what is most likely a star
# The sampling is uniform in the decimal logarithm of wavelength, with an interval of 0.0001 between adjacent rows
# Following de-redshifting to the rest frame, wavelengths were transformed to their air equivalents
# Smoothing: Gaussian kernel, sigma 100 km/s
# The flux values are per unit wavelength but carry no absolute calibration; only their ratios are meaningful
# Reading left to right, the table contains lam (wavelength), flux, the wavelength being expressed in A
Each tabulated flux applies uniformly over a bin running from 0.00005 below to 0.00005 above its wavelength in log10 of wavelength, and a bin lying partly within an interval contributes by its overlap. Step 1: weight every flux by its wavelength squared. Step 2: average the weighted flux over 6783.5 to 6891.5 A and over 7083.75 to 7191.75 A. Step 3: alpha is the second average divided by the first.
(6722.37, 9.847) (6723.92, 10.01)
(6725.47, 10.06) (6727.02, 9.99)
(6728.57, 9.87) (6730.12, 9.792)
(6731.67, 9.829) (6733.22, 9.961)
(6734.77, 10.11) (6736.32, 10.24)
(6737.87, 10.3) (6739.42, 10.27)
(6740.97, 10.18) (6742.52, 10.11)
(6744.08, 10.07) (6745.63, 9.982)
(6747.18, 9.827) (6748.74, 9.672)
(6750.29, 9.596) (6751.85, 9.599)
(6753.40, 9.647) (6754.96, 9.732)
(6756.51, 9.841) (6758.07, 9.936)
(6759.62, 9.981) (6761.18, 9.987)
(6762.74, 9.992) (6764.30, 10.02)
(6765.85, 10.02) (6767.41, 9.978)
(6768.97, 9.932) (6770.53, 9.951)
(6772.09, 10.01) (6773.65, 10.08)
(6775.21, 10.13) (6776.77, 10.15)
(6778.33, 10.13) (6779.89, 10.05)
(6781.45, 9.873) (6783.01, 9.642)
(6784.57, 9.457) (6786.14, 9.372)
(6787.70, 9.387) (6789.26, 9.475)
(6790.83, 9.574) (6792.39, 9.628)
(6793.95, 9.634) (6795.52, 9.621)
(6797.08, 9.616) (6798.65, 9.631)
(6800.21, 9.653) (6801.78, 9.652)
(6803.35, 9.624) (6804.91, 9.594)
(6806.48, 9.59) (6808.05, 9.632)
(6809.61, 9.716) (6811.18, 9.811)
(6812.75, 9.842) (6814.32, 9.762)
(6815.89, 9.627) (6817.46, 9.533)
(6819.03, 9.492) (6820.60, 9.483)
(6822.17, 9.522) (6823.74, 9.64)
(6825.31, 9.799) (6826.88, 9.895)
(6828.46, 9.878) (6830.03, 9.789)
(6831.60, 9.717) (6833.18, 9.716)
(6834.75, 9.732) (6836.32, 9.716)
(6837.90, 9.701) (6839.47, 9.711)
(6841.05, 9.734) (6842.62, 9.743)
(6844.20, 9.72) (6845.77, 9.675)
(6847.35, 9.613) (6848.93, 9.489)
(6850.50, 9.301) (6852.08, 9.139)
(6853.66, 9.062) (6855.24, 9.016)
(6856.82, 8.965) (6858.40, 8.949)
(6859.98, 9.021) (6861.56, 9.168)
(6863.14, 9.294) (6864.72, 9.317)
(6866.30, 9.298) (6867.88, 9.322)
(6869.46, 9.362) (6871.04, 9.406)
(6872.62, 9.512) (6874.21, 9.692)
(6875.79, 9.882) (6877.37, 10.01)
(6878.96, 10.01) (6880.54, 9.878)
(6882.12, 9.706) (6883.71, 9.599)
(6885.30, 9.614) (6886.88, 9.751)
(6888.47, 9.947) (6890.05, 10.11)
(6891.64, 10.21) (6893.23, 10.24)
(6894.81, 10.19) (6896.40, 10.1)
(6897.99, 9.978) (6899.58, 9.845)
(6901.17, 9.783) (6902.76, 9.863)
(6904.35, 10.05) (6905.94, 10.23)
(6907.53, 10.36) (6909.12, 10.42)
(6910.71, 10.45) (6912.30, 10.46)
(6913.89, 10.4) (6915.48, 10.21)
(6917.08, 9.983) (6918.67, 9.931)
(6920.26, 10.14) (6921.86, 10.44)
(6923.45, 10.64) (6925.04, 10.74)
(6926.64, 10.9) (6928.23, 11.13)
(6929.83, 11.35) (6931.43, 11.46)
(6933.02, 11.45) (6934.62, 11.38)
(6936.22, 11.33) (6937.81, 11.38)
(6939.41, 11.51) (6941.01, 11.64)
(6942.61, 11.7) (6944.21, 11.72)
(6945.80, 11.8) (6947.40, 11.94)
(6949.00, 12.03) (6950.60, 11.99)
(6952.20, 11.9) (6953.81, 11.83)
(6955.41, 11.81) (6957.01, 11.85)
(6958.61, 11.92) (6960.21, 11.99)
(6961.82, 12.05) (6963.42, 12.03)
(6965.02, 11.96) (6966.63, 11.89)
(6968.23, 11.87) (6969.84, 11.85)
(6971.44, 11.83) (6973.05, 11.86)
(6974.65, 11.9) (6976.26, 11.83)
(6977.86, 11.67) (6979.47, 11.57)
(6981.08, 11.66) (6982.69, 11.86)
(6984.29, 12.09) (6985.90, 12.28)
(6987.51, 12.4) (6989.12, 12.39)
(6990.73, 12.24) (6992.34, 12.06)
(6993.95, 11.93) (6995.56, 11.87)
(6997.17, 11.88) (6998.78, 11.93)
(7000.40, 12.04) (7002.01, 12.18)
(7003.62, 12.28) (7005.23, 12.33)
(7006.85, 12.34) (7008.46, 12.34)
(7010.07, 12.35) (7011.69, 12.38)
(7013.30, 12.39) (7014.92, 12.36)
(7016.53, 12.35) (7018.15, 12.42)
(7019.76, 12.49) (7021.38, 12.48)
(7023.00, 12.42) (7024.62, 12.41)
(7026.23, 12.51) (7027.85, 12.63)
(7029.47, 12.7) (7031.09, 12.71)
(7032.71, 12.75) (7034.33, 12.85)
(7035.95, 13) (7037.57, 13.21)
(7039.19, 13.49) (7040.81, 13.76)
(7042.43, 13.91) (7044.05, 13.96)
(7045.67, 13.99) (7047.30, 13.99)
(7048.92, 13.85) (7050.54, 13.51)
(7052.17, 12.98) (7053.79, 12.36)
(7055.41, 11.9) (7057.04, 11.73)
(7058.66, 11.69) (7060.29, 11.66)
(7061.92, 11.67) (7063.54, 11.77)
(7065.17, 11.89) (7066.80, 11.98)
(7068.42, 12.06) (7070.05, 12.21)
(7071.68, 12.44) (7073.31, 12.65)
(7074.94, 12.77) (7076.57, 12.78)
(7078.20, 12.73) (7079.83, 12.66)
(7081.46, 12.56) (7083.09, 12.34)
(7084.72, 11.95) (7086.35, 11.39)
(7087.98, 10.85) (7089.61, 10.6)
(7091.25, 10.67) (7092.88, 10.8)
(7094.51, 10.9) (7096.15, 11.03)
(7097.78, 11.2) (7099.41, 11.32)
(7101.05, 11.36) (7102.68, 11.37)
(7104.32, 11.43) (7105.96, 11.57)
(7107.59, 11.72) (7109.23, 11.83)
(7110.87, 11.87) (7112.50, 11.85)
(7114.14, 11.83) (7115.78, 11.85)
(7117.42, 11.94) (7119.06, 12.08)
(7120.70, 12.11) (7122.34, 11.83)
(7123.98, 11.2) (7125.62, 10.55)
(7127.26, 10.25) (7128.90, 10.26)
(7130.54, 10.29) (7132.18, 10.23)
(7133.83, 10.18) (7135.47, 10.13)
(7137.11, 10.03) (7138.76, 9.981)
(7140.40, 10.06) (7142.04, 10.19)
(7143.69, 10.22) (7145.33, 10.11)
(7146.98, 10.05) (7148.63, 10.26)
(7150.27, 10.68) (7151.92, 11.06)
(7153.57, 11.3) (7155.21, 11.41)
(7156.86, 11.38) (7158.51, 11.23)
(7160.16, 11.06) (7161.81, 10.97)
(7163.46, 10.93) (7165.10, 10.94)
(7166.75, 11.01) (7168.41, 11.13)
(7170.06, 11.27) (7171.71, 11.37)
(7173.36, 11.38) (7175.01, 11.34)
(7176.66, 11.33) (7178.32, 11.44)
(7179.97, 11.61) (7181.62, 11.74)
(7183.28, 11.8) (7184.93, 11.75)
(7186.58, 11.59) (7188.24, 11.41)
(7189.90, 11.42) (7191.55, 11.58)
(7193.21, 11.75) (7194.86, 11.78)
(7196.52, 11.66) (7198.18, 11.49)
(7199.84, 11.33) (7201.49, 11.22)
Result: 1.26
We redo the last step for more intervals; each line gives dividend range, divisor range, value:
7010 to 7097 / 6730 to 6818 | 1.37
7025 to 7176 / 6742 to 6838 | 1.31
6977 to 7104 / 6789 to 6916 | 1.33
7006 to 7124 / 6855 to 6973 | 1.20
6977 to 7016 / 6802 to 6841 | 1.32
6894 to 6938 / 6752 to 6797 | 1.12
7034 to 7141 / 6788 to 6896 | 1.32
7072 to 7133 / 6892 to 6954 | 1.12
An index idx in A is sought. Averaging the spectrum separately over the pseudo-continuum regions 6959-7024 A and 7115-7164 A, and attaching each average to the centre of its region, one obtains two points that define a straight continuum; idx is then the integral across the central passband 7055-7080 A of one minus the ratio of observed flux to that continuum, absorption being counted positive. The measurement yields -1.59 A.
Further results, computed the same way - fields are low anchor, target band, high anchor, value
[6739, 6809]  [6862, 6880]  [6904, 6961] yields 1.81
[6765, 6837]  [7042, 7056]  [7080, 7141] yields -3.20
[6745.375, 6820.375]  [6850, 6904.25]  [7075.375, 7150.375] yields 2.94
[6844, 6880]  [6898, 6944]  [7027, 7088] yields -1.34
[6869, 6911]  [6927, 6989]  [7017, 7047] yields -2.14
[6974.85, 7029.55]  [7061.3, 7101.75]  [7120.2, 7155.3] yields -2.01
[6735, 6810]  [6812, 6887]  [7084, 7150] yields 3.95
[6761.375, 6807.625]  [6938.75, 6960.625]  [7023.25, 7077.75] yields -0.43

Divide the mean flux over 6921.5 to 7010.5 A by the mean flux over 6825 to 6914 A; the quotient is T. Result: 1.21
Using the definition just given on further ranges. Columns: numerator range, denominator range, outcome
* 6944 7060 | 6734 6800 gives 1.25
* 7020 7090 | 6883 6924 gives 1.24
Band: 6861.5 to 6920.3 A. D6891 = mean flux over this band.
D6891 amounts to 9.9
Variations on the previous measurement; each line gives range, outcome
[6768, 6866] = 9.62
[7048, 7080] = 12.4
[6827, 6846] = 9.74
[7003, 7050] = 12.9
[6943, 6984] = 11.9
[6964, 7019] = 12.1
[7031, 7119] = 12.2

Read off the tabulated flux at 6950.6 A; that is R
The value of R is 11.99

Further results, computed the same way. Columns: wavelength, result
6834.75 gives 9.732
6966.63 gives 11.89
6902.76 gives 9.863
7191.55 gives 11.58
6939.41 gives 11.51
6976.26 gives 11.83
